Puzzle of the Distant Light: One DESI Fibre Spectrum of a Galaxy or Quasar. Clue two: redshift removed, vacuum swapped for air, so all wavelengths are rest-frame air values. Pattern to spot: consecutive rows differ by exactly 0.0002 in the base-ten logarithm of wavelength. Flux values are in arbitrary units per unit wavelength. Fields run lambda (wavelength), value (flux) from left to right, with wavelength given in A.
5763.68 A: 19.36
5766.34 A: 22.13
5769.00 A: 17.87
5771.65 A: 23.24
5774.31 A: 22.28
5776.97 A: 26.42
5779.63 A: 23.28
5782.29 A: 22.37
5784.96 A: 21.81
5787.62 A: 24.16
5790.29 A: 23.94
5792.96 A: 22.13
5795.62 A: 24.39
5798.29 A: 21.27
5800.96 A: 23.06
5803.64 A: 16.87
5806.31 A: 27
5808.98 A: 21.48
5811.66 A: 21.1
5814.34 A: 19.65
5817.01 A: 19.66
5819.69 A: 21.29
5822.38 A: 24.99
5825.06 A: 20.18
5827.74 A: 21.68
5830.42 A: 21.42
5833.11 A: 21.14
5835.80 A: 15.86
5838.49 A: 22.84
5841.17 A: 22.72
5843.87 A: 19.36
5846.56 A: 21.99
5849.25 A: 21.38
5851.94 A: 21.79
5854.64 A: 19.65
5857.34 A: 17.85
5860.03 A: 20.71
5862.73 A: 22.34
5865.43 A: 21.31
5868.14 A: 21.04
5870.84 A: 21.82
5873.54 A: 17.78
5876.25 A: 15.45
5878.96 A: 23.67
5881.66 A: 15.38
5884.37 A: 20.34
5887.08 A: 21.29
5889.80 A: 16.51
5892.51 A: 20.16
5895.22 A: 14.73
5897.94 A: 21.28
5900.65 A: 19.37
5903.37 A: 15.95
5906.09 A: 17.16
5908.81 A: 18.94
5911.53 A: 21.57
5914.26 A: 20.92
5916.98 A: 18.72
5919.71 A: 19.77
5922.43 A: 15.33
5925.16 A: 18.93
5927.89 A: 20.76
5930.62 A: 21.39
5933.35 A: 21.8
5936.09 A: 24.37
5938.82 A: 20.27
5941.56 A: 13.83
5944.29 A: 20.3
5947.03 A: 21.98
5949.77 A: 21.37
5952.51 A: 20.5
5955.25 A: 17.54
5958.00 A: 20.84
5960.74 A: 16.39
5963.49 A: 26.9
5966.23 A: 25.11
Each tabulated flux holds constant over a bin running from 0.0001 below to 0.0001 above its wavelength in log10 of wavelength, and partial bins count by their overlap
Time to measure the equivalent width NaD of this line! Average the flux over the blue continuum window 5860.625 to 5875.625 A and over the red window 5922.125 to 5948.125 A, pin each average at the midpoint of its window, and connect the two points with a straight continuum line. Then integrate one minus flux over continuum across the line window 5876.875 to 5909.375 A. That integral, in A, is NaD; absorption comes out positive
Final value 2.77 A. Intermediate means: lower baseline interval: 20.6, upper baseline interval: 20.1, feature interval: 18.7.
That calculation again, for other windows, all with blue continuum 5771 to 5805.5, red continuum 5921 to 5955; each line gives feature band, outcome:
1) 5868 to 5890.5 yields 2.0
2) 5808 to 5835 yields 1.2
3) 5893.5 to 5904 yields 1.4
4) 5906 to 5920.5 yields 0.5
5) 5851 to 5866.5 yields 0.6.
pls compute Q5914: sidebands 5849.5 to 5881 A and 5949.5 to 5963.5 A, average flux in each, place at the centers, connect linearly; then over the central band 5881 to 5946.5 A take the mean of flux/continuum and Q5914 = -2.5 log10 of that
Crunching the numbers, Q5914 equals 0.05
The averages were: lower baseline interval 20.2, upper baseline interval 19.9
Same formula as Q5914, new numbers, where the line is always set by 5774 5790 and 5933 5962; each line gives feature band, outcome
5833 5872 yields 0.06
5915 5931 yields 0.07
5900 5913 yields 0.12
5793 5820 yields 0.07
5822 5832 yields 0.04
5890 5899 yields 0.15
